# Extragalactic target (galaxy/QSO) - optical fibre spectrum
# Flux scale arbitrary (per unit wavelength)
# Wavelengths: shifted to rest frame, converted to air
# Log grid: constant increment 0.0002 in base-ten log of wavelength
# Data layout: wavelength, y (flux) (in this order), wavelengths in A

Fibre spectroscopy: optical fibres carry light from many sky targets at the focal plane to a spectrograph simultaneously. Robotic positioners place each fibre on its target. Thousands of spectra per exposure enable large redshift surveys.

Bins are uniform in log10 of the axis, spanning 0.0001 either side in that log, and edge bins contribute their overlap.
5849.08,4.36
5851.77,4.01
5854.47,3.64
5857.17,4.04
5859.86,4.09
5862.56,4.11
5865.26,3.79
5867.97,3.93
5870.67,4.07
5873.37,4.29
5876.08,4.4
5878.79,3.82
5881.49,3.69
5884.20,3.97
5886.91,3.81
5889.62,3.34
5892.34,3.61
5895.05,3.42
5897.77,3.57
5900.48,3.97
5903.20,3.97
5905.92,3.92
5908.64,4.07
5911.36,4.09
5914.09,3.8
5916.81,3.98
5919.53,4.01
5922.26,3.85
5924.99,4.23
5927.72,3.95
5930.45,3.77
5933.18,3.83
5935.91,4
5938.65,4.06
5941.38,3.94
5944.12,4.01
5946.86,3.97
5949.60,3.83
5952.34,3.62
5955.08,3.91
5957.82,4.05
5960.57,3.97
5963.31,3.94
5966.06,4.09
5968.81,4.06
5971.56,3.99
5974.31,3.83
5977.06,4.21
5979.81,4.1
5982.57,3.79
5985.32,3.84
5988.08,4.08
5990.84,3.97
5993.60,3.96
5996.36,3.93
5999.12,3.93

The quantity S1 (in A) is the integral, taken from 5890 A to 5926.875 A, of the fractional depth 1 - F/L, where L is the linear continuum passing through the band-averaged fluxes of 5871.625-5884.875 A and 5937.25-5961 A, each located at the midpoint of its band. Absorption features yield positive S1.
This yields 1.11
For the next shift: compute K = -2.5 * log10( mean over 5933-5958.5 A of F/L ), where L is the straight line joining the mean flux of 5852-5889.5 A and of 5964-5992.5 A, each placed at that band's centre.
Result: 0.02 mag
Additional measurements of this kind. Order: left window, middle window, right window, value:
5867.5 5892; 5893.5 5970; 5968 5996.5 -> 0.01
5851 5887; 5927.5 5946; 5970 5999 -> 0.01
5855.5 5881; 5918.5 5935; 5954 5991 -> 0.02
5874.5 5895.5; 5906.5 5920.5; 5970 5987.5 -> -0.04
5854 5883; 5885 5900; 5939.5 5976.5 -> 0.11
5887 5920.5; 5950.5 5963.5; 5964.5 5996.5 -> 0.01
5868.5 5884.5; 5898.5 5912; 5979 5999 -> 0.01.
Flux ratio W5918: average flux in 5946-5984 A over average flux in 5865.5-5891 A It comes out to 1.0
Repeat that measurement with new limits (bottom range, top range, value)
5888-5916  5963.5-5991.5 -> 1.06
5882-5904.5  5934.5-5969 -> 1.07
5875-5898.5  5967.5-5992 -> 1.07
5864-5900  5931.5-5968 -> 1.03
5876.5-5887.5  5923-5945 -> 1.02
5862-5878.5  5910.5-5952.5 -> 0.97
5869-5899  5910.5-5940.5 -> 1.04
